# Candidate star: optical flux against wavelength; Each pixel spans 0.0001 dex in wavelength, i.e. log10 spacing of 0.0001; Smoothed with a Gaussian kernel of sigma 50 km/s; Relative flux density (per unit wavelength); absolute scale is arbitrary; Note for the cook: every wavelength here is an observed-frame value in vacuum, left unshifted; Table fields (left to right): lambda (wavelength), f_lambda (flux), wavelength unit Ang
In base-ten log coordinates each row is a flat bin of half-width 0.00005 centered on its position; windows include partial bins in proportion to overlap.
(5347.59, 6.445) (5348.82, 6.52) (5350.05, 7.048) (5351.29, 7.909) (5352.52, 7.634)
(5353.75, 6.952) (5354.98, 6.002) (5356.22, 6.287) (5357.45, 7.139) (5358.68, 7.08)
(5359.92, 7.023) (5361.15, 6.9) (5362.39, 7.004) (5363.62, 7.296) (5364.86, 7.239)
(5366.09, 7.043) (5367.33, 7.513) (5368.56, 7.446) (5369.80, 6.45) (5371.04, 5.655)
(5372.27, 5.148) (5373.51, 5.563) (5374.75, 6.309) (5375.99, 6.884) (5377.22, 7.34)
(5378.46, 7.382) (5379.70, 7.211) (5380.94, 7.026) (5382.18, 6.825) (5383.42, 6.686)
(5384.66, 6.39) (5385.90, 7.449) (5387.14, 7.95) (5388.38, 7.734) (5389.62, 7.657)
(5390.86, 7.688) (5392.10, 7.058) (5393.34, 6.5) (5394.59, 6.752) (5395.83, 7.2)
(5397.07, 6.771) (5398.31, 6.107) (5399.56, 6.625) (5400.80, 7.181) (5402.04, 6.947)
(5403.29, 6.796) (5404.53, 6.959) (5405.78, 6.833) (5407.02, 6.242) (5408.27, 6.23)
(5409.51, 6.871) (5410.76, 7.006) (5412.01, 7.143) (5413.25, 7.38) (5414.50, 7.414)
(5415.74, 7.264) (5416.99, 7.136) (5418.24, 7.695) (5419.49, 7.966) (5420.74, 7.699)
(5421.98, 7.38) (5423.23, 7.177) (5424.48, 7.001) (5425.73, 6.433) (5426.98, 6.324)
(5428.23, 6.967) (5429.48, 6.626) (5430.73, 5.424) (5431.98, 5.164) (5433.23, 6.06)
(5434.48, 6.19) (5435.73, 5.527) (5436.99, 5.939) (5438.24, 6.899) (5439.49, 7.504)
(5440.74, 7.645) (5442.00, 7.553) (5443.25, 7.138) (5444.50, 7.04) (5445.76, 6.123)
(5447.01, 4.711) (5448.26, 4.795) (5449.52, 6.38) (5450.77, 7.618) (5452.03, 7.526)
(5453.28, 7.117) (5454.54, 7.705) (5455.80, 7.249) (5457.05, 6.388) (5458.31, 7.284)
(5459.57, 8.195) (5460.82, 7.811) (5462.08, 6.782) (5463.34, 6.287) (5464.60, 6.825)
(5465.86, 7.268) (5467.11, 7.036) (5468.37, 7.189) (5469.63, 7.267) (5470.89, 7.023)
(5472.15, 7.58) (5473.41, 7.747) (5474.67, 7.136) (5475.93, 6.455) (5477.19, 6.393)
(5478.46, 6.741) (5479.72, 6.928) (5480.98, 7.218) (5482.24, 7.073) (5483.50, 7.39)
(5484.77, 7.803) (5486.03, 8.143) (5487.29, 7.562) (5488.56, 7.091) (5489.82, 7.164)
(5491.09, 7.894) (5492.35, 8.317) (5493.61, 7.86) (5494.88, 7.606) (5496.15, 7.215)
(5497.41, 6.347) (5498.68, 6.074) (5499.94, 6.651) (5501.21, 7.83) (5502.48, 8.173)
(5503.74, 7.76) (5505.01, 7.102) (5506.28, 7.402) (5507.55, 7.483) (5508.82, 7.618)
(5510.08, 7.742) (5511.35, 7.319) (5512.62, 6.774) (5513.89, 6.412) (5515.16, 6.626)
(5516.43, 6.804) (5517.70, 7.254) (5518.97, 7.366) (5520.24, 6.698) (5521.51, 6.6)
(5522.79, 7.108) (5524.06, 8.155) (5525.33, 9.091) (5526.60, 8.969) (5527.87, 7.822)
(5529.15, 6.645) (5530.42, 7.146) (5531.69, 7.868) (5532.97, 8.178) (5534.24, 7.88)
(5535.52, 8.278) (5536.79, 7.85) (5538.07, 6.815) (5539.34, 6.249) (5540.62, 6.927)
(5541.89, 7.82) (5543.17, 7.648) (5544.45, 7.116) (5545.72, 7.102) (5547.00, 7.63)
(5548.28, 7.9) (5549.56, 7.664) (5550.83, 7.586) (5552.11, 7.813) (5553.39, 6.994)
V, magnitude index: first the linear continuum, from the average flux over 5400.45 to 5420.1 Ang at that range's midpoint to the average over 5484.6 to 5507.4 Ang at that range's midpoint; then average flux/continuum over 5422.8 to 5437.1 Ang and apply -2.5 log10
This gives 0.149 mag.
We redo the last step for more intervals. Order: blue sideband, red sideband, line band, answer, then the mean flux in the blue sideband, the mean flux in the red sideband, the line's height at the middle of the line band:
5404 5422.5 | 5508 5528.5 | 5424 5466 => 0.08 mag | 7.15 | 7.4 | 7.22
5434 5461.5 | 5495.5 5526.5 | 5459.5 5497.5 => -0.03 mag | 6.84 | 7.26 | 7.04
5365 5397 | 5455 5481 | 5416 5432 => 0.01 mag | 6.92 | 7.09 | 7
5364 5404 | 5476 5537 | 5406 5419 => 0.00 mag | 6.89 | 7.39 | 7.01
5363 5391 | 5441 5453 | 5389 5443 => -0.02 mag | 6.94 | 6.59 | 6.75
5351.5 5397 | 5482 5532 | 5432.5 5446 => 0.07 mag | 6.94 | 7.4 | 7.16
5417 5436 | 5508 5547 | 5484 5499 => -0.05 mag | 6.68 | 7.4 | 7.14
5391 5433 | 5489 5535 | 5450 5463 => -0.03 mag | 6.86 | 7.42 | 7.11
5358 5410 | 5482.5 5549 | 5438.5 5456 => 0.04 mag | 6.88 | 7.43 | 7.14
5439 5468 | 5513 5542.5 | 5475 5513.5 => -0.01 mag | 6.96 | 7.41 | 7.21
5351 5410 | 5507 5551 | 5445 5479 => 0.04 mag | 6.89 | 7.43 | 7.19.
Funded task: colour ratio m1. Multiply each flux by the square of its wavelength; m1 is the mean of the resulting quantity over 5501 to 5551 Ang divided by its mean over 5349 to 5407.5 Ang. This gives 1.1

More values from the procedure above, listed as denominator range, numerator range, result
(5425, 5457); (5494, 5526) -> 1.14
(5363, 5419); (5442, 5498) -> 1.06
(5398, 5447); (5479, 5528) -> 1.12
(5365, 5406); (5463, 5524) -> 1.09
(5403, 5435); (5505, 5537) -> 1.14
